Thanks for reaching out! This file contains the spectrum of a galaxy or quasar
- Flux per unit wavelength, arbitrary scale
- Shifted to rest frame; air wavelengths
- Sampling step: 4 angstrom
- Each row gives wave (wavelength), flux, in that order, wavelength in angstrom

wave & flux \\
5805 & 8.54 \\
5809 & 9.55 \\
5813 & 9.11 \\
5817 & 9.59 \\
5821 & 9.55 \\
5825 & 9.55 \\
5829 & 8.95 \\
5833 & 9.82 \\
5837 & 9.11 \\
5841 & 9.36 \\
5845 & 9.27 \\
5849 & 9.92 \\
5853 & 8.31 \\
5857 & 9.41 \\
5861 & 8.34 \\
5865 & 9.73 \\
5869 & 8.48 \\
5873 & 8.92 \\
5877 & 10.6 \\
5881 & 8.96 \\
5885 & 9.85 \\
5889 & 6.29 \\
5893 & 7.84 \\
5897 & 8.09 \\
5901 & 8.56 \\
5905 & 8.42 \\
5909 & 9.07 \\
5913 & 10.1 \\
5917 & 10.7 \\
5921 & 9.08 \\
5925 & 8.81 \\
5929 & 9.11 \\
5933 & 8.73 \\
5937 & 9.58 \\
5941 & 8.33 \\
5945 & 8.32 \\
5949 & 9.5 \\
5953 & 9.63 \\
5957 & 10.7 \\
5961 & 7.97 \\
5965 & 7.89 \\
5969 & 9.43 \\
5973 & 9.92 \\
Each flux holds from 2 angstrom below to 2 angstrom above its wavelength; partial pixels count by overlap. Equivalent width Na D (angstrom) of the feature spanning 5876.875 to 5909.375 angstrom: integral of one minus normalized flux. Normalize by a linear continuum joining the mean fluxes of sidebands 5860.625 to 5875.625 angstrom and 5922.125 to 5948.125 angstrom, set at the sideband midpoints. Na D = 1.6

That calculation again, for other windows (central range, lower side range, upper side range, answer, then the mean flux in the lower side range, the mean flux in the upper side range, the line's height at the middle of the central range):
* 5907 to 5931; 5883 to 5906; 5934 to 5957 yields -2.3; 8.16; 9.2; 8.66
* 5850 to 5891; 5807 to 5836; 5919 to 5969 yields 1.5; 9.43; 8.99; 9.26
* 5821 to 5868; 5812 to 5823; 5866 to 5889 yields 0.2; 9.44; 9.11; 9.29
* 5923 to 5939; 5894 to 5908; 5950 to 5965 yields -0.4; 8.37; 9.23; 8.83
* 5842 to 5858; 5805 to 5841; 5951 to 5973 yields 0.2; 9.35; 9.2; 9.32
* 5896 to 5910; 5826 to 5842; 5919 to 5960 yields 1.0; 9.32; 9.15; 9.21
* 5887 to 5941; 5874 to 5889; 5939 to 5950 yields 0.9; 9.28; 8.65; 8.95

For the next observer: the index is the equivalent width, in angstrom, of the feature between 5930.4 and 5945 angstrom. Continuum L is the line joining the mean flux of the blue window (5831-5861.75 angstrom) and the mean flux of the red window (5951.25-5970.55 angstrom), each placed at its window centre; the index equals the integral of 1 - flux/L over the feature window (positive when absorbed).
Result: 0.5 angstrom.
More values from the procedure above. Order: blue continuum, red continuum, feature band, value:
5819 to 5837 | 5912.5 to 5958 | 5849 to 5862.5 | 0.7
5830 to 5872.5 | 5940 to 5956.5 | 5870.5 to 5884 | -0.5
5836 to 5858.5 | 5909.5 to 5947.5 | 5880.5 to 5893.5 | 1.4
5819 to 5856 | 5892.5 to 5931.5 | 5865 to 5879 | -0.3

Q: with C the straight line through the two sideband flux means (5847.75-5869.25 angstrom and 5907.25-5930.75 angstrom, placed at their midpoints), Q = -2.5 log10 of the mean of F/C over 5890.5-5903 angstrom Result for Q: 0.154 mag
